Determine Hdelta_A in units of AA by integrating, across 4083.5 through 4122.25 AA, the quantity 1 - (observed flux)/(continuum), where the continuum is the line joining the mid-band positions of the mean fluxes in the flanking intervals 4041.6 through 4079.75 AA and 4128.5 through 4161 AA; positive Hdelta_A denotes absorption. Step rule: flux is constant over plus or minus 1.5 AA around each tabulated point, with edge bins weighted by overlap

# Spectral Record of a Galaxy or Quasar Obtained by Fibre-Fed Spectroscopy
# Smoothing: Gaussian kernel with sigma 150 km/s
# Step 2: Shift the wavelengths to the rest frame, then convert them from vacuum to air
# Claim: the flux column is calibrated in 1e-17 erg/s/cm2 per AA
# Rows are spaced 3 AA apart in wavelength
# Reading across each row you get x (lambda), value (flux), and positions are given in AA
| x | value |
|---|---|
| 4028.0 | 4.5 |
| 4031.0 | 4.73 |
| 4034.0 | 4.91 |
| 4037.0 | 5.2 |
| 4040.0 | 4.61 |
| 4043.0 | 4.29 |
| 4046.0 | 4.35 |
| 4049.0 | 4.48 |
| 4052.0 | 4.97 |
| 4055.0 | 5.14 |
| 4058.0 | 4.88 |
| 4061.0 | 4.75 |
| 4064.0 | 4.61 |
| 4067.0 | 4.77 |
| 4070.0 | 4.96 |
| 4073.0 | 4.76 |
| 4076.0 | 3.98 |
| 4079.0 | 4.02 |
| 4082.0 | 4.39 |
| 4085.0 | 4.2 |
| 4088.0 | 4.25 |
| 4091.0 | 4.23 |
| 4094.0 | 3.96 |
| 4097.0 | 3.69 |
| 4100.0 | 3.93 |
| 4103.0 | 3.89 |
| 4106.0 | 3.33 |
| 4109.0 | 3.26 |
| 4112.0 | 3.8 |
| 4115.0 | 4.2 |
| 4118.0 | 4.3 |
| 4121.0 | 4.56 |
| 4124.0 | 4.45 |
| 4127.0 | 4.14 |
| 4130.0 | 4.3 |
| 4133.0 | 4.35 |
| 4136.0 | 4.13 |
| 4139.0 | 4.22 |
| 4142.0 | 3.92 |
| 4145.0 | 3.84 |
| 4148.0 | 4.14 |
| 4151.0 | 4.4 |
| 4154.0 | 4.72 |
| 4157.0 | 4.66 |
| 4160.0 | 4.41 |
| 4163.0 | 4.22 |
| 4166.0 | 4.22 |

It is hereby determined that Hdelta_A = 4.2 AA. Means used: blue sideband 4.62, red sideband 4.28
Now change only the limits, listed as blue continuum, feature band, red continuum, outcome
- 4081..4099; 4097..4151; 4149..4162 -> 3.5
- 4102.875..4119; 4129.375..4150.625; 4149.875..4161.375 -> 0.7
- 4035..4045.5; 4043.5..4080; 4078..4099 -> -1.8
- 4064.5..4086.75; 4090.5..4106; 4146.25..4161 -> 2.0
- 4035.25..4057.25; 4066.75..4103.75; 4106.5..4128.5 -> 1.3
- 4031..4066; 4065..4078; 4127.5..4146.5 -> 0.0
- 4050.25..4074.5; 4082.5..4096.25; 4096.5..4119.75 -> 0.3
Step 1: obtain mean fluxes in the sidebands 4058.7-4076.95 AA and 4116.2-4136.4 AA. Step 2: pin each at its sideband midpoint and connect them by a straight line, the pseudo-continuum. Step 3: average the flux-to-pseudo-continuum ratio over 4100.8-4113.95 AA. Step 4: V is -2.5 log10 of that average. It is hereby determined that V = 0.22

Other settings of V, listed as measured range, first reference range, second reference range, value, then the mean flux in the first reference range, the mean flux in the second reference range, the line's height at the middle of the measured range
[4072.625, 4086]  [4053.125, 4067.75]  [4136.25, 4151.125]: 0.11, 4.84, 4.08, 4.66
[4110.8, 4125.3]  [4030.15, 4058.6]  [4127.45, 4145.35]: 0.00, 4.75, 4.15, 4.27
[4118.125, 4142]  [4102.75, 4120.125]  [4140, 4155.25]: -0.07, 3.82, 4.2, 4.01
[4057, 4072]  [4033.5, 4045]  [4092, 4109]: -0.11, 4.72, 3.73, 4.31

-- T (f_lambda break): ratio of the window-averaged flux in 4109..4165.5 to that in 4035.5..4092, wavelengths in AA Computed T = 0.9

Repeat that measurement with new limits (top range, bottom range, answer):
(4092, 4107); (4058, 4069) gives 0.80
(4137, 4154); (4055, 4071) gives 0.86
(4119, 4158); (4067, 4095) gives 0.99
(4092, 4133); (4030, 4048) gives 0.86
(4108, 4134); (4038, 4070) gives 0.88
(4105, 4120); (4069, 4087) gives 0.87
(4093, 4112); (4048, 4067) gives 0.76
